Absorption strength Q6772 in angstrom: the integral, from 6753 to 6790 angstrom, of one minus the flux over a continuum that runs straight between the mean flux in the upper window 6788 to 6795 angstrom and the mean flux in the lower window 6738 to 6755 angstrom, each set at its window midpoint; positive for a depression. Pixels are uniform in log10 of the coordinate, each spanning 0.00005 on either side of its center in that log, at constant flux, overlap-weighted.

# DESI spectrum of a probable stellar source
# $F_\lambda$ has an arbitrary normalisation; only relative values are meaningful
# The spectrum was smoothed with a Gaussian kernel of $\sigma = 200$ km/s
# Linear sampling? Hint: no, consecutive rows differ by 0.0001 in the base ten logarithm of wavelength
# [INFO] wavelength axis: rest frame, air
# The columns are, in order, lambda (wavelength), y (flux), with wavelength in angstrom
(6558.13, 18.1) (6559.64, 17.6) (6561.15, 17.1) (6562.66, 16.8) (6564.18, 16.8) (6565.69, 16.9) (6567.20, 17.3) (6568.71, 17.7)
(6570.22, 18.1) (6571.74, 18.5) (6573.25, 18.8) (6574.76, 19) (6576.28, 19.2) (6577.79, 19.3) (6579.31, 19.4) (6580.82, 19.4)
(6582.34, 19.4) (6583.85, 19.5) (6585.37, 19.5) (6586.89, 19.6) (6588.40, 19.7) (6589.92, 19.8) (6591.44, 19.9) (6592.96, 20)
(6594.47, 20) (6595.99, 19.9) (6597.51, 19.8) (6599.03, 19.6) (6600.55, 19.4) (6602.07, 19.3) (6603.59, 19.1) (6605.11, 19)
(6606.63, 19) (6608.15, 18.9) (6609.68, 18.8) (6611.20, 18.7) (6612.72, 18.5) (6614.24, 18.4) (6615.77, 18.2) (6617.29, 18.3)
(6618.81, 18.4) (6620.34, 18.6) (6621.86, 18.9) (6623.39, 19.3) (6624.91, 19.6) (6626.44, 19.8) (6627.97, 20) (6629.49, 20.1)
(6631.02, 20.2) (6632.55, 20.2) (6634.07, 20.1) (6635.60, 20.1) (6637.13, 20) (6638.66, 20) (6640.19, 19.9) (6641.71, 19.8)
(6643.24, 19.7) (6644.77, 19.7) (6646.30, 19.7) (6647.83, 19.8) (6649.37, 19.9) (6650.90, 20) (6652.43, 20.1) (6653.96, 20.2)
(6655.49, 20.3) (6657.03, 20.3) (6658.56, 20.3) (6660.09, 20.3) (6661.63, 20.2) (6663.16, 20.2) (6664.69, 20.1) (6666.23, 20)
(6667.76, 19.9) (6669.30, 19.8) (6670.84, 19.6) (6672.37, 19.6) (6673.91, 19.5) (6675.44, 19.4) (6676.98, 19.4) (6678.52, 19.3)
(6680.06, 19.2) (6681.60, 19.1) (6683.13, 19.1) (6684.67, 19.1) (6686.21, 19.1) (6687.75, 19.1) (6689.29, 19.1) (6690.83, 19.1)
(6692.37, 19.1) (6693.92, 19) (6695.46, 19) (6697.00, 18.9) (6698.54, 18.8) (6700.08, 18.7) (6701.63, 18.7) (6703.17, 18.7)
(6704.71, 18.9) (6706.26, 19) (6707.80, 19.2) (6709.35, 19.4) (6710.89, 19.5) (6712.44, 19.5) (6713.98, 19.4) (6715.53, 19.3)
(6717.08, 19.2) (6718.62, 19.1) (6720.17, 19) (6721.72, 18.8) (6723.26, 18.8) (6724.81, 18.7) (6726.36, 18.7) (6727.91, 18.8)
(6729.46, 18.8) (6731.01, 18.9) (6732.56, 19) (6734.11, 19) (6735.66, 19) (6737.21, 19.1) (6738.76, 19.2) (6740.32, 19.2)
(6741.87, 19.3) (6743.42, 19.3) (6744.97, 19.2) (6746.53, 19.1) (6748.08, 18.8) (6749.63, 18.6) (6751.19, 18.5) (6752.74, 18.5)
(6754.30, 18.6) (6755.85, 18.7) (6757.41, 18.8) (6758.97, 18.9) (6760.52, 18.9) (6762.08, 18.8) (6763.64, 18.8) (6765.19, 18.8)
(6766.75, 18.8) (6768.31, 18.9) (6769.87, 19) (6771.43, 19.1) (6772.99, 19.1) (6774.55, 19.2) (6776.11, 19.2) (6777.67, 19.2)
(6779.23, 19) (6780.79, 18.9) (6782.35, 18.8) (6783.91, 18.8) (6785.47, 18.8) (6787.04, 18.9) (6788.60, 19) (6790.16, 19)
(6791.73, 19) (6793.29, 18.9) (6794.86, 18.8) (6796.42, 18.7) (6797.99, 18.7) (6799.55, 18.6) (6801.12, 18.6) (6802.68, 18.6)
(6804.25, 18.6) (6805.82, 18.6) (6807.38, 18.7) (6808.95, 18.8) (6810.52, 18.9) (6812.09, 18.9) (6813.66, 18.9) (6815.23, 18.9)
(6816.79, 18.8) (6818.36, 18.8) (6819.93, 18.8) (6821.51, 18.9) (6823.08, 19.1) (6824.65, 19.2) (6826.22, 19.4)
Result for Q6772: 0.1 angstrom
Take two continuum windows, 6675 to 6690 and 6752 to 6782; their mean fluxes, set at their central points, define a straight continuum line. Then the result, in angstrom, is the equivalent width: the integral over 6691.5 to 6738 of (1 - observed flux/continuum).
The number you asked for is 0.2 angstrom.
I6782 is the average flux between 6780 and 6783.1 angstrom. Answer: 18.9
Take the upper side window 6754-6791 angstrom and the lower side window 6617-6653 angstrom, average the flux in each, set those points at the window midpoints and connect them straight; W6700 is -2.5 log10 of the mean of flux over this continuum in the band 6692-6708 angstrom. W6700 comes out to 0.02 mag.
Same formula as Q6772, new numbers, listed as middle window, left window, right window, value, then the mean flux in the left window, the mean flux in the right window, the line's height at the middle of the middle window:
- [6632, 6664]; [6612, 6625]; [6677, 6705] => -2.12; 18.6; 19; 18.8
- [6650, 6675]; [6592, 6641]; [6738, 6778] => -1.01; 19.4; 18.9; 19.2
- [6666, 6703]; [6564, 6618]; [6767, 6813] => -0.55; 19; 18.9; 18.9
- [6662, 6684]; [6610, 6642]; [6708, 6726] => -0.38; 19.4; 19.1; 19.3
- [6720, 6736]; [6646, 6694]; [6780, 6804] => 0.33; 19.7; 18.8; 19.3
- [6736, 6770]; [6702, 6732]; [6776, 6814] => 0.07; 19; 18.8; 18.9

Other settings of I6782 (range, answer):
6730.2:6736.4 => 19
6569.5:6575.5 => 18.6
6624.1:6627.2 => 19.7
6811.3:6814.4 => 18.9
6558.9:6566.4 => 17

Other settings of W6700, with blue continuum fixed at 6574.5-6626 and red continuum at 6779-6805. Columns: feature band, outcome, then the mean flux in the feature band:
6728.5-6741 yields 0.00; 19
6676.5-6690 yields -0.01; 19.2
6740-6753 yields 0.00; 19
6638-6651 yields -0.04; 19.8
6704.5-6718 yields -0.02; 19.3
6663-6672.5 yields -0.05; 19.9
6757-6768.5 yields 0.00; 18.8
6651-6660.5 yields -0.06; 20.2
